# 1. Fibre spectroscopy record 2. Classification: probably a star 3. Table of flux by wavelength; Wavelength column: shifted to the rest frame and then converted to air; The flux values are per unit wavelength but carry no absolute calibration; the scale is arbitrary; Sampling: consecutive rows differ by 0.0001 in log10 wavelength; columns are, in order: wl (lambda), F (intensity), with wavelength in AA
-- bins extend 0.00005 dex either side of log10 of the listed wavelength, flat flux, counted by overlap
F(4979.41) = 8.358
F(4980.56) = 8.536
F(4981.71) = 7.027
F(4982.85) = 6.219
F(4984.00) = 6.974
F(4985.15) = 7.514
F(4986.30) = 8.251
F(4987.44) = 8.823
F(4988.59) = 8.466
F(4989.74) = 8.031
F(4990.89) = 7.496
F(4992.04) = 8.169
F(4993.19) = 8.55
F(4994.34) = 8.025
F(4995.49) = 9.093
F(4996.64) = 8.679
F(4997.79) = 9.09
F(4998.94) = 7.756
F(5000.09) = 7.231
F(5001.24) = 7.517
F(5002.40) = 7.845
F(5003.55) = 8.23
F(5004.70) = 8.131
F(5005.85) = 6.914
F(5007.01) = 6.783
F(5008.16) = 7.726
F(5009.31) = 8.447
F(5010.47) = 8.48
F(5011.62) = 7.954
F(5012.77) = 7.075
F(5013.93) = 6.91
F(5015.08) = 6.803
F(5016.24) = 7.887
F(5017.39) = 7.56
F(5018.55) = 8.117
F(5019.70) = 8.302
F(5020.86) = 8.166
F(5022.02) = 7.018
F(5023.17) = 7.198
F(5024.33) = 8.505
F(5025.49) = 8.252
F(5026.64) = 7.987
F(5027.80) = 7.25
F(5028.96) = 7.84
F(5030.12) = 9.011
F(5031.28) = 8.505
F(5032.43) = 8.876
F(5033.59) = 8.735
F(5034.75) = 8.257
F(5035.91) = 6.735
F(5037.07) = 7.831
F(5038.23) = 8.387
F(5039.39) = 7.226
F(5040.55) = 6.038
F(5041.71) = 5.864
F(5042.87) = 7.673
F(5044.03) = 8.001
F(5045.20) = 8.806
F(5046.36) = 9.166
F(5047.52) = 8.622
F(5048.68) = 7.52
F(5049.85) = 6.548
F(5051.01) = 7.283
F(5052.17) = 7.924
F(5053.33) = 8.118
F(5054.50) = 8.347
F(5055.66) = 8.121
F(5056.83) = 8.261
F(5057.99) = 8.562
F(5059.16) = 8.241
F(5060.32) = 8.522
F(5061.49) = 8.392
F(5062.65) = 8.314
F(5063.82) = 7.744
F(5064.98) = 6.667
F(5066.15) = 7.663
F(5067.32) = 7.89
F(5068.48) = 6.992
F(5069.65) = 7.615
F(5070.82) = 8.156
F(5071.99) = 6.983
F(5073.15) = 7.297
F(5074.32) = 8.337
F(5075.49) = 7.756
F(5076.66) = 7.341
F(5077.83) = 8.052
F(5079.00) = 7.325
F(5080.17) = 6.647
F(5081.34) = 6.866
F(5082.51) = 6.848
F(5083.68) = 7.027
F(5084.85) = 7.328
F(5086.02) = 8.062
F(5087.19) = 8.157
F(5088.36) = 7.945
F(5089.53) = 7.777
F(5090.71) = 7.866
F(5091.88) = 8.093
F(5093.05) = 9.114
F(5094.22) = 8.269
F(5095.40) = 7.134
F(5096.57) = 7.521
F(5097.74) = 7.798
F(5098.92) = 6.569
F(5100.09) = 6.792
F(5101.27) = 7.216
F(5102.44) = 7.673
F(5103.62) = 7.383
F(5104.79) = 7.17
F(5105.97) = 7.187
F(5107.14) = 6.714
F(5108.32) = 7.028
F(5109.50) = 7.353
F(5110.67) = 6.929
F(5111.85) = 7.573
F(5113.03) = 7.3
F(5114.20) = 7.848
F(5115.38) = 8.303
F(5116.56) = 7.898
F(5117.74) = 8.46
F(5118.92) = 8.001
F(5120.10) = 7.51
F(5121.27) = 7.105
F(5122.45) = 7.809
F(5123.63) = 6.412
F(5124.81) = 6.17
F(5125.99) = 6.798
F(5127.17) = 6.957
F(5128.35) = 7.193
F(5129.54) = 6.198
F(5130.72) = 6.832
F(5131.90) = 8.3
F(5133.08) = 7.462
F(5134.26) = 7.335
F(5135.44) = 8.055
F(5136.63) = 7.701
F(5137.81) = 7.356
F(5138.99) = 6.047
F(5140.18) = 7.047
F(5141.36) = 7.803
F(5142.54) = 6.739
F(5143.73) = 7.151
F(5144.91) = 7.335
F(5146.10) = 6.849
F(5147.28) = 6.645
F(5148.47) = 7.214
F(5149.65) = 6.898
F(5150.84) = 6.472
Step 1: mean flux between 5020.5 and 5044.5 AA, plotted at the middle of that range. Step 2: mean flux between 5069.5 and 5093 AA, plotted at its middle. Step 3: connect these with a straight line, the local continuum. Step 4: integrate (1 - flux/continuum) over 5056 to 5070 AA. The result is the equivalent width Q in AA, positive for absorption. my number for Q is -0.4 AA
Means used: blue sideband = 7.78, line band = 7.91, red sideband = 7.61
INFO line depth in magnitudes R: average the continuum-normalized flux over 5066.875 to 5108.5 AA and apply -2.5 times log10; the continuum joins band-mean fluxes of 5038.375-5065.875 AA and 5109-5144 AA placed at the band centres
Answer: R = 0.01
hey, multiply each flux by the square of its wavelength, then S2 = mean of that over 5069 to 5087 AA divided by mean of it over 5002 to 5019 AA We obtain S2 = 1.00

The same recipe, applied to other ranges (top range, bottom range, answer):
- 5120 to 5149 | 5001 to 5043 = 0.96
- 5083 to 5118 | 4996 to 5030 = 1.01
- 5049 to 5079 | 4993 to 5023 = 1.02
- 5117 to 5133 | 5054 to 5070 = 0.93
